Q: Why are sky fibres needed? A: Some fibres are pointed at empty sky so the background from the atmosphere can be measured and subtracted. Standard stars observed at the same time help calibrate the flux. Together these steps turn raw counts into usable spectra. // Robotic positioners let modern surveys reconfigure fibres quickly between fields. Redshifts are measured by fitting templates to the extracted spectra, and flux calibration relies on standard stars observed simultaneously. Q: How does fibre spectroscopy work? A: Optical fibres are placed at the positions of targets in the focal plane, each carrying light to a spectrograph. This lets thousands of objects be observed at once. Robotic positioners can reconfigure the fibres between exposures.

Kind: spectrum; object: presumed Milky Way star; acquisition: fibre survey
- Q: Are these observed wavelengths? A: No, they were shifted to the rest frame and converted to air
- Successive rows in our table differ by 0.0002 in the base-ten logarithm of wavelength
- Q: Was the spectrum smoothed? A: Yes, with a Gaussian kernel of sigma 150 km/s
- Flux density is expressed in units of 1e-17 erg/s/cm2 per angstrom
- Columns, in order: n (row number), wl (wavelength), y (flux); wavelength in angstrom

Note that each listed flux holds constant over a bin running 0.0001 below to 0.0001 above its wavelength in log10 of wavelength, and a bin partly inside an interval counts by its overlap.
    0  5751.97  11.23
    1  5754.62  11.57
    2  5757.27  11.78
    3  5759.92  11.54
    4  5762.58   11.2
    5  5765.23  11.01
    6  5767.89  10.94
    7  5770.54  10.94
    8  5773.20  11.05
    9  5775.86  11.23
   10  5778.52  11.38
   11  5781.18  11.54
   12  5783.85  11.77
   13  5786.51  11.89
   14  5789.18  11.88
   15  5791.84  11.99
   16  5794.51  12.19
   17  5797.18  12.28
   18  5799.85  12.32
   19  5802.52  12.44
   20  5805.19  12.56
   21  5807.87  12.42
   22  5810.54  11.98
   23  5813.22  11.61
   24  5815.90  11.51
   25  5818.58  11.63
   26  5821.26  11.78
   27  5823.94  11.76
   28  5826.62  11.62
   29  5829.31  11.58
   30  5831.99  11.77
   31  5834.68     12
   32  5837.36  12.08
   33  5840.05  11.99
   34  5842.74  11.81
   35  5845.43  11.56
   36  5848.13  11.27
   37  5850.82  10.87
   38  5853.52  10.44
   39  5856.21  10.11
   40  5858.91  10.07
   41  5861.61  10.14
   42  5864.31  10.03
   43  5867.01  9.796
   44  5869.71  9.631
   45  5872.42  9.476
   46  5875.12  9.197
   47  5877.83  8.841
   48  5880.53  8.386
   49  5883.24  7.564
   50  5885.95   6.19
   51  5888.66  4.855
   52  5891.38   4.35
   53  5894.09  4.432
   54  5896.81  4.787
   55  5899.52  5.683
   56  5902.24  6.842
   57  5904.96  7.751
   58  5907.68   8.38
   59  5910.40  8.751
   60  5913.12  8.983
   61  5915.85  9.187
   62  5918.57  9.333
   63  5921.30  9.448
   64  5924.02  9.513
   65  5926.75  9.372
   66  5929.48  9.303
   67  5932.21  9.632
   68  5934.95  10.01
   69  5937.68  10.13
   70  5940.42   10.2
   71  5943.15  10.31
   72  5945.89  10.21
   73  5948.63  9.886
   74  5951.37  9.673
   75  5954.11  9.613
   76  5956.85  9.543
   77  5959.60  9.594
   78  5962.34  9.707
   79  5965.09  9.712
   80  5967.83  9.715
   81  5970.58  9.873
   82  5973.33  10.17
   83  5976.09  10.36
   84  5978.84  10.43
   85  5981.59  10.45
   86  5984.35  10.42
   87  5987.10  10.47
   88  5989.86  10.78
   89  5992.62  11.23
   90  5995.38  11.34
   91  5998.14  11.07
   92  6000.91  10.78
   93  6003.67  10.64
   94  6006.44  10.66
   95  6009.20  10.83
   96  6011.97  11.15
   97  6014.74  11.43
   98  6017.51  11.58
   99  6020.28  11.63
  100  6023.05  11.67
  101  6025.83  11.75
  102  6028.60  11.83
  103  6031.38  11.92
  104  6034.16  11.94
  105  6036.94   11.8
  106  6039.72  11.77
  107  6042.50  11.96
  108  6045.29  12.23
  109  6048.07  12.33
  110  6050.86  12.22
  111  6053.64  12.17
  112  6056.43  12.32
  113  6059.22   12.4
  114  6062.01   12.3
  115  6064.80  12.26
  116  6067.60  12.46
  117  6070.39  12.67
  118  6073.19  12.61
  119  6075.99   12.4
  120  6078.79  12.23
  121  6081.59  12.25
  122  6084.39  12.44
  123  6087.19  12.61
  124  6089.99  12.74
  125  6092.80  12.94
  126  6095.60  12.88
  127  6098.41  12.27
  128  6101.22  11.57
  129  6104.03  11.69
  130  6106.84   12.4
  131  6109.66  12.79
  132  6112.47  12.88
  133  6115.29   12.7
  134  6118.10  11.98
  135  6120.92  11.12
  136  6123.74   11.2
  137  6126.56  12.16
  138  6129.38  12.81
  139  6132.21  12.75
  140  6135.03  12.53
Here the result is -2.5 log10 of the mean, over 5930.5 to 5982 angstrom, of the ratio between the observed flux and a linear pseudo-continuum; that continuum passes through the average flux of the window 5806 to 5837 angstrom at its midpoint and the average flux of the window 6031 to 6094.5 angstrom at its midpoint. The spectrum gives 0.21 mag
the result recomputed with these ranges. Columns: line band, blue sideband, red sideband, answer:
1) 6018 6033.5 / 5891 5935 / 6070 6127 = -0.11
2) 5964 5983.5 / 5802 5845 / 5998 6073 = 0.17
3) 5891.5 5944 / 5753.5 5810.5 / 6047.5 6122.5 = 0.39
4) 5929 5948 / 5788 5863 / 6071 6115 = 0.20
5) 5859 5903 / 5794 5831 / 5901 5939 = 0.32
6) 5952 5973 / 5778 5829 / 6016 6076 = 0.23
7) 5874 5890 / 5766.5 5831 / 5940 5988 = 0.41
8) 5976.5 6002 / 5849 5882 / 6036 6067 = 0.06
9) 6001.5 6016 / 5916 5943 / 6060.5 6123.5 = 0.00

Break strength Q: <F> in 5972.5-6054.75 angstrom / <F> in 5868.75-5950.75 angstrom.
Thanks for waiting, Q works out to 1.4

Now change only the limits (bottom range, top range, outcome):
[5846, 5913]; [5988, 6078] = 1.42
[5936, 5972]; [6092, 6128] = 1.24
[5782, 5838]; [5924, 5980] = 0.83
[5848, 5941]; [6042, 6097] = 1.44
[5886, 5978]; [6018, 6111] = 1.40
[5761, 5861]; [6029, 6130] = 1.06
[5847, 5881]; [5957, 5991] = 1.02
